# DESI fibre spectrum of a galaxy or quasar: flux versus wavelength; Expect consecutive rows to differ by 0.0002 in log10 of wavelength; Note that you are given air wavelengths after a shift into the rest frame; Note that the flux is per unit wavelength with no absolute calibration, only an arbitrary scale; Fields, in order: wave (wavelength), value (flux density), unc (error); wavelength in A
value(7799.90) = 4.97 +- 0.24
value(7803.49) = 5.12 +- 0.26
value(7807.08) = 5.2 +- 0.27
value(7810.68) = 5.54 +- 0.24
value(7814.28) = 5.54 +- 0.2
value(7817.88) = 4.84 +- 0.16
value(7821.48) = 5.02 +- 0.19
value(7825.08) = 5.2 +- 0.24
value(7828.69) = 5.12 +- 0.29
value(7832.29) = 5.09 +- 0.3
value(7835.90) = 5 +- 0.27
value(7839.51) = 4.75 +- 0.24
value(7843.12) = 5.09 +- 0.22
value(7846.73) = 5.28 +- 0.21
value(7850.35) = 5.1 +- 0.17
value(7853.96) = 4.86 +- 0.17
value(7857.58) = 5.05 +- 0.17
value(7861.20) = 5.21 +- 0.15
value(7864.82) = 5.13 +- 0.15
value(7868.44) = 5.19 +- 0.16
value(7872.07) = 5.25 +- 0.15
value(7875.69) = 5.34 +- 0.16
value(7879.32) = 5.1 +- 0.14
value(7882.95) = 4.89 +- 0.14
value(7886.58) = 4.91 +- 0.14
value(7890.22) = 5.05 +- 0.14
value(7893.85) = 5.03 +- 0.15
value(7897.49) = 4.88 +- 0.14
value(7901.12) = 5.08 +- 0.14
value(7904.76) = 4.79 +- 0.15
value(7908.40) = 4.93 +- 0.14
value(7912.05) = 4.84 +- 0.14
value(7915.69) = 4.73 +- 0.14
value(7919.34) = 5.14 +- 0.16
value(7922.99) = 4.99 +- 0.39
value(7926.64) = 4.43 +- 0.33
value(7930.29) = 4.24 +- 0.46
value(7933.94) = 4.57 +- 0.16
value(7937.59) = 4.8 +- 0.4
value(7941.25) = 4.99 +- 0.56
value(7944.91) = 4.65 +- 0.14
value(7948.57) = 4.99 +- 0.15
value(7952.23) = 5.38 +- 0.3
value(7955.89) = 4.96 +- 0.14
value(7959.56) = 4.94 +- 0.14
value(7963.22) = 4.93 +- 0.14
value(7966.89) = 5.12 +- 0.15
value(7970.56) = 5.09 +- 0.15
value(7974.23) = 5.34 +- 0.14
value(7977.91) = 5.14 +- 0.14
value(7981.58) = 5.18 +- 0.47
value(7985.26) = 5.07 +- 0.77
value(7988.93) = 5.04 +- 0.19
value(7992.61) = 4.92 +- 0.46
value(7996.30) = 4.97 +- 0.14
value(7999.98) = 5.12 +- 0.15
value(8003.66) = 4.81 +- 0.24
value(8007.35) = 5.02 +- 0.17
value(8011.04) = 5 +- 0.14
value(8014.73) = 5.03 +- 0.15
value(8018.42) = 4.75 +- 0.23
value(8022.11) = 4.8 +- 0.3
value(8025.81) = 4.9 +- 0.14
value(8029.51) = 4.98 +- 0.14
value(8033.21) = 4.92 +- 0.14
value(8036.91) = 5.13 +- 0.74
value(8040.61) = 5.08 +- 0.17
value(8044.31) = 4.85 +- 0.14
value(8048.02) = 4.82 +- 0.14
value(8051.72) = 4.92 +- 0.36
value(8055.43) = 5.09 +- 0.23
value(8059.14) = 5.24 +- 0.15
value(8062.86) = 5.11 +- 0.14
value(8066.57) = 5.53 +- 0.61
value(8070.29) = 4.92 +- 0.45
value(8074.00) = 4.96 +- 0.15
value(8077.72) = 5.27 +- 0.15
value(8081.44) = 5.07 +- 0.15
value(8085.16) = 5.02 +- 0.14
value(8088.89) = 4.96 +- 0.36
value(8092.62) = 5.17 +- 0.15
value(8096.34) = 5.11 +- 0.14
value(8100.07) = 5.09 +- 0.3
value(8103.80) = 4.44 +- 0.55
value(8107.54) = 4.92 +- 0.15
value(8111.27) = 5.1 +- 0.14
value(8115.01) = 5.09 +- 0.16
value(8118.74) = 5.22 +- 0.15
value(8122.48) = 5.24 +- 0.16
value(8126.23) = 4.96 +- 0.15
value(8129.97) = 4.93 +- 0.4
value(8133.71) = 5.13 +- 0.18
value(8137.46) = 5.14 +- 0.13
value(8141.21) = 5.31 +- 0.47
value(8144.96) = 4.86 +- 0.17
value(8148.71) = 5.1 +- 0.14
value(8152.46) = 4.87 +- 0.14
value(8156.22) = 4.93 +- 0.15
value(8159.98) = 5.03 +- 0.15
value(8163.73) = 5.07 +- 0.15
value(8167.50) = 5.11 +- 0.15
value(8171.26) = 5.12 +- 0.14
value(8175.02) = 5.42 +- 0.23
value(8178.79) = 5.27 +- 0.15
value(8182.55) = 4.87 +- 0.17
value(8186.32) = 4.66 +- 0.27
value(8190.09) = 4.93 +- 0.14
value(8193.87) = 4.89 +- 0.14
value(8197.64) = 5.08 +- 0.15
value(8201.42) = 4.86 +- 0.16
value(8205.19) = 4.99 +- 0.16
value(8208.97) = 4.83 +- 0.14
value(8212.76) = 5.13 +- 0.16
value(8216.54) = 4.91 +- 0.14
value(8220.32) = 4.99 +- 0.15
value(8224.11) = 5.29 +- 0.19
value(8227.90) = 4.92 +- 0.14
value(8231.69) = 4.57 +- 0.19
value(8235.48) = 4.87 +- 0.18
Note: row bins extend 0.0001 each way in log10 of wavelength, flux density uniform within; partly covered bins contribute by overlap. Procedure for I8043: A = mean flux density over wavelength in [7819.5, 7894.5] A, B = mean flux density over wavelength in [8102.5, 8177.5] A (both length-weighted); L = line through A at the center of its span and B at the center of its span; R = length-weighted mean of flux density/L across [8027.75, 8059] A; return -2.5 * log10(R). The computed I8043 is 0.02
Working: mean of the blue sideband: 5.08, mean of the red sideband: 5.06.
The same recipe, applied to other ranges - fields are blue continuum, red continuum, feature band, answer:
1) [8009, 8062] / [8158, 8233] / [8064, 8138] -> -0.018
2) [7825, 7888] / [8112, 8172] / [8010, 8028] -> 0.040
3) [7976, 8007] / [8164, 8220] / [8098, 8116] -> 0.021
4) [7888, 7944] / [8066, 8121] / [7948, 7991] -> -0.045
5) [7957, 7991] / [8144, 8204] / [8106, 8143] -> -0.017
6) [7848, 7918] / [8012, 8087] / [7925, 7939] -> 0.118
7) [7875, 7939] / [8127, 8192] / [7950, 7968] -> -0.035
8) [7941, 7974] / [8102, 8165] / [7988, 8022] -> 0.015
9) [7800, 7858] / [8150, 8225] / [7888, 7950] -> 0.056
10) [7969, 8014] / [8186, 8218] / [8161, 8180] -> -0.051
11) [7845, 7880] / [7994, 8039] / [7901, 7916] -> 0.050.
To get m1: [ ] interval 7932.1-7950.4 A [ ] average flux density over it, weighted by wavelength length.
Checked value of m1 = 4.8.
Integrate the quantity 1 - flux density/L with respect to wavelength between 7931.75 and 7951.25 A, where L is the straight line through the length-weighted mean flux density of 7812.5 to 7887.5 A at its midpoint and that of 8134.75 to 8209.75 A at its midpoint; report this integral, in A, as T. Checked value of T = 1.0 A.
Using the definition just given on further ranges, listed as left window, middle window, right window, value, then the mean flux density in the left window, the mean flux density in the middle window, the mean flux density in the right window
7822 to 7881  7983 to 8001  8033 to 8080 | 0.2 A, 5.11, 5.02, 5.07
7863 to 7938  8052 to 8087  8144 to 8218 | -1.1 A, 4.92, 5.12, 5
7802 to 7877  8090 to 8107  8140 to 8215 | 0.3 A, 5.14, 4.95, 5.01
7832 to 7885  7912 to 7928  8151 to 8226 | 0.8 A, 5.09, 4.84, 5.01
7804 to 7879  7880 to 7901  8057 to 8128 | 0.6 A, 5.14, 4.97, 5.07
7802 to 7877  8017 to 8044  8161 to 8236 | 0.7 A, 5.14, 4.94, 4.99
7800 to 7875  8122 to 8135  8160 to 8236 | -0.1 A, 5.13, 5.04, 4.99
